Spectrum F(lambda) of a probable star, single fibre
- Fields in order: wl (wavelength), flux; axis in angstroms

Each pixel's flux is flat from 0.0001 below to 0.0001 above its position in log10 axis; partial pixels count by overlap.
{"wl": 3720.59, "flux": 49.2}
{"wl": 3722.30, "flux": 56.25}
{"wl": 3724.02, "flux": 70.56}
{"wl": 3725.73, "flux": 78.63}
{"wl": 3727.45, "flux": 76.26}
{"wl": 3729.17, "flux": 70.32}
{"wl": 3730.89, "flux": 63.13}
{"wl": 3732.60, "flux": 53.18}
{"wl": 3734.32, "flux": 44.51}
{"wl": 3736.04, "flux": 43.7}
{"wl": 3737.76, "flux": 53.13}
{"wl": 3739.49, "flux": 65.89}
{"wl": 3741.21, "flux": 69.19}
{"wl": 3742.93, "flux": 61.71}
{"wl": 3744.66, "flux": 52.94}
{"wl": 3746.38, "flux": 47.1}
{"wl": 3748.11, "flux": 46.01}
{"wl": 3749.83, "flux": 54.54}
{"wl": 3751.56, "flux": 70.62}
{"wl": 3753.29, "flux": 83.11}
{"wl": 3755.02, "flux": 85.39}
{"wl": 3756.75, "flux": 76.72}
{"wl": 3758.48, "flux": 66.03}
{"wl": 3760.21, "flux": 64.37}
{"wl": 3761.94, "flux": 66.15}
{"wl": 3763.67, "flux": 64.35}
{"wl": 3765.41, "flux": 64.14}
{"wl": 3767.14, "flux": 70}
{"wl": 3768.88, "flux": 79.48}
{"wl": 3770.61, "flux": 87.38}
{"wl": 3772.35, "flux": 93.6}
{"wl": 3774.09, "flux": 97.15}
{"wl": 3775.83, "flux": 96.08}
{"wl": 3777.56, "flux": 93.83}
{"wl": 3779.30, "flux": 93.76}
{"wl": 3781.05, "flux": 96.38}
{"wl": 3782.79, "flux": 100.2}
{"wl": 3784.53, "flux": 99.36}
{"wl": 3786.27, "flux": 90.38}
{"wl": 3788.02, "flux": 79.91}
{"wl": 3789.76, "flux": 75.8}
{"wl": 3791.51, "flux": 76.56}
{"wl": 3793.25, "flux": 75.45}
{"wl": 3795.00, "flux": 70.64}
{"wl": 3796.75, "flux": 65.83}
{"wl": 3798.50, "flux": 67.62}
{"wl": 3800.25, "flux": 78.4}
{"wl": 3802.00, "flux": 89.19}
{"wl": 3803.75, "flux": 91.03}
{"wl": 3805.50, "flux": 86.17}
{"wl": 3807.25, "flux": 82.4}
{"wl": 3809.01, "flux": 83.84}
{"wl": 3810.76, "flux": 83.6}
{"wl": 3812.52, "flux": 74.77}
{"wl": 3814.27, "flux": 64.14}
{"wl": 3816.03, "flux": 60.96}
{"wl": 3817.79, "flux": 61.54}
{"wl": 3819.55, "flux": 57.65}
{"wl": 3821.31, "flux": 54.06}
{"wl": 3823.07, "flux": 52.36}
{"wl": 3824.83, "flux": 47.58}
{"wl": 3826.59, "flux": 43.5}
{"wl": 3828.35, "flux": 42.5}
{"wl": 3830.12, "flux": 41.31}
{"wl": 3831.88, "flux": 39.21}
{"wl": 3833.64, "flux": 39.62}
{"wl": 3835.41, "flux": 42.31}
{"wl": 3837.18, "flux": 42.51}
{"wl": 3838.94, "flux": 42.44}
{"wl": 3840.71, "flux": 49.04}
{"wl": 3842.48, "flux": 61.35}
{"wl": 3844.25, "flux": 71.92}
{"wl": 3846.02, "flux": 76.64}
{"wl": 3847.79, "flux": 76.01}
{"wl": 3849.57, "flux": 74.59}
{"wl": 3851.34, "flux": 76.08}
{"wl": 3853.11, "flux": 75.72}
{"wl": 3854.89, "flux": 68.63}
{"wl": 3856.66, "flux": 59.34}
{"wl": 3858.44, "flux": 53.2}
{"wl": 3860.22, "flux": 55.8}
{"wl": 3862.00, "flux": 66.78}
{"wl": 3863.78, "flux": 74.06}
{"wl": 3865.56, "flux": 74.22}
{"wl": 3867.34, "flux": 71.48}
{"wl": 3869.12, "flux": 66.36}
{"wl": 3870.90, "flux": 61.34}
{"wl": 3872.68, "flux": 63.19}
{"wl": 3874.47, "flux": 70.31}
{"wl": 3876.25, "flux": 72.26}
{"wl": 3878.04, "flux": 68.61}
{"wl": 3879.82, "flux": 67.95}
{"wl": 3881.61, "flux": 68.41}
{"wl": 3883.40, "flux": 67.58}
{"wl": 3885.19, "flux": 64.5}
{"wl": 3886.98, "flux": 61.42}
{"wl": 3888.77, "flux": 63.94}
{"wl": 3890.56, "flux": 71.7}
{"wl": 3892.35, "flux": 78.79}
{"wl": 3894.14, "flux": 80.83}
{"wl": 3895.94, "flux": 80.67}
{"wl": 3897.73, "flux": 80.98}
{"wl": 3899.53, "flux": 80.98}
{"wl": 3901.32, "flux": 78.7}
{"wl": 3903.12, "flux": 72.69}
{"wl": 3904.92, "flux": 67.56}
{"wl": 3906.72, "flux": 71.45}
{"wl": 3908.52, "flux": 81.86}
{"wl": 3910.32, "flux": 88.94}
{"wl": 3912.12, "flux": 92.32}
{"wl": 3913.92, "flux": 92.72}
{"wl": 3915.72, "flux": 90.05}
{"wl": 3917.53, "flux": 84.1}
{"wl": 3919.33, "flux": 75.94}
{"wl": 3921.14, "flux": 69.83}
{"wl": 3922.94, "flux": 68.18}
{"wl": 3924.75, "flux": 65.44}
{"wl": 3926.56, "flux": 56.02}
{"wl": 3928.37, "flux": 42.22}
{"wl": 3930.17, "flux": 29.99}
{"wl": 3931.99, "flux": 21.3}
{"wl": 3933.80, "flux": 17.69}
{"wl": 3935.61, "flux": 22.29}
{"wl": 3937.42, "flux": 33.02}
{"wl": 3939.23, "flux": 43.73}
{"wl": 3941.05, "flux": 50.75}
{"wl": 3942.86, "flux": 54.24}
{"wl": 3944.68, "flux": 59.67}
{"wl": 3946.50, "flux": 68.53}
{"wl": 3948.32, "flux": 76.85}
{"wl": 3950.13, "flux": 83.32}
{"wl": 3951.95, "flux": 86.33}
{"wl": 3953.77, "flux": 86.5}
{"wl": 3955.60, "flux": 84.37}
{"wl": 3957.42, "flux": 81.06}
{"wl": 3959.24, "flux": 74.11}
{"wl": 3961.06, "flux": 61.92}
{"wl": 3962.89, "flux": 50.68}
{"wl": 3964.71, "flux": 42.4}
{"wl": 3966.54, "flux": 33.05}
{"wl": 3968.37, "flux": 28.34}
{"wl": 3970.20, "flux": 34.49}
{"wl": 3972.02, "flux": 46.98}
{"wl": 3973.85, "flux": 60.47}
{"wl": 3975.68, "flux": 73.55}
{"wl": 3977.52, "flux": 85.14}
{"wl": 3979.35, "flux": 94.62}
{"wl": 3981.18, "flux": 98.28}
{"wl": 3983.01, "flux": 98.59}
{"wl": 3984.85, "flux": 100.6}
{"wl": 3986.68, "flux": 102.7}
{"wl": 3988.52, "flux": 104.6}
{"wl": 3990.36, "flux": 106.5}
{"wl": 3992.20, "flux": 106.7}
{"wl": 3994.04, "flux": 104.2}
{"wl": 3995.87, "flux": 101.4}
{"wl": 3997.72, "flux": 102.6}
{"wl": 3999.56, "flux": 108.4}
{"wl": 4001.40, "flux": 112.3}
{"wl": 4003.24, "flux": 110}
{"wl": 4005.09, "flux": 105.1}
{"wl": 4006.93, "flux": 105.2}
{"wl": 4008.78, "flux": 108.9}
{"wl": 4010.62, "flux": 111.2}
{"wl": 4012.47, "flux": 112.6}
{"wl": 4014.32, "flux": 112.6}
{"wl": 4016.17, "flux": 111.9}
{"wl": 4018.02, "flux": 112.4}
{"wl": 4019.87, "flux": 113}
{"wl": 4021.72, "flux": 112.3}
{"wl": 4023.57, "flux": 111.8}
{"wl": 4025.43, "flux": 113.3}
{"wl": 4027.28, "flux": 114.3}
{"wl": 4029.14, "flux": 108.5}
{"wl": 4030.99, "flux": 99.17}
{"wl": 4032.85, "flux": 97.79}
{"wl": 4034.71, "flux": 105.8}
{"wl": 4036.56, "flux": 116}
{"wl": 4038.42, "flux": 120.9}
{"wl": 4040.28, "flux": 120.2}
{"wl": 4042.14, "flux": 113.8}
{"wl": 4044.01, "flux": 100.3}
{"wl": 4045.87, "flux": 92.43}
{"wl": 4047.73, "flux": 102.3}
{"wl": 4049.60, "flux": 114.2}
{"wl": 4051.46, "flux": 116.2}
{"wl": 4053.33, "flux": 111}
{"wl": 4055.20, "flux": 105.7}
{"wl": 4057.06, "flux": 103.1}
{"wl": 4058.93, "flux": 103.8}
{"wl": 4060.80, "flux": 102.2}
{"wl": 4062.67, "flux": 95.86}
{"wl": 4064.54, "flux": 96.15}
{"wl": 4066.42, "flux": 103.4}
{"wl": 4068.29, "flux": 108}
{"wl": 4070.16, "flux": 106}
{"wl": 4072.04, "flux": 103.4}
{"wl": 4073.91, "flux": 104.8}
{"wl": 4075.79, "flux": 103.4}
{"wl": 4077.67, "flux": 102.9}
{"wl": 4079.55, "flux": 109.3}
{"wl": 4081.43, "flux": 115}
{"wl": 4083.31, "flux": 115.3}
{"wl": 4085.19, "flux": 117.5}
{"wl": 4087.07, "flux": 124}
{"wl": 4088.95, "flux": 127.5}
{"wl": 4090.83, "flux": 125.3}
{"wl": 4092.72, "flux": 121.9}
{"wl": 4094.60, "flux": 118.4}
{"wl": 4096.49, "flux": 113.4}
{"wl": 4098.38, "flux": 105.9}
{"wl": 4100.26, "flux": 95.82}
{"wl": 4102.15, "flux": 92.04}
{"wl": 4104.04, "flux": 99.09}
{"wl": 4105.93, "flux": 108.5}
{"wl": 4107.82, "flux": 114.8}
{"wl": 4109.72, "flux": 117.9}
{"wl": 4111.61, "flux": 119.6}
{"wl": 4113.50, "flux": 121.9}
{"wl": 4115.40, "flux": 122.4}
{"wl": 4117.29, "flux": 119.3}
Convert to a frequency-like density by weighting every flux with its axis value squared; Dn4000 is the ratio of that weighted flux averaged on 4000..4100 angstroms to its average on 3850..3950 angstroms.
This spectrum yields 1.79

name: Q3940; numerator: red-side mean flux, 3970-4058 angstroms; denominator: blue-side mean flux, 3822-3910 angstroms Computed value 1.6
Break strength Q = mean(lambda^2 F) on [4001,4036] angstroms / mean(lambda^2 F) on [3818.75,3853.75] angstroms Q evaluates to 2.17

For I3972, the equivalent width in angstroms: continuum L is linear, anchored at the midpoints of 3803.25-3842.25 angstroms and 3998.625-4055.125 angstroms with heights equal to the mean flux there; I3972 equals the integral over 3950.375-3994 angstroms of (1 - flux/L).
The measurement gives 9.0 angstroms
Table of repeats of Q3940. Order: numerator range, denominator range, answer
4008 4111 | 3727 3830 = 1.54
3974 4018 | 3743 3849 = 1.48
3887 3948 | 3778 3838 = 0.94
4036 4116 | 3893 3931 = 1.49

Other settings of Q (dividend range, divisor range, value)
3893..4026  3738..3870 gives 1.25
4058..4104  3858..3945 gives 1.82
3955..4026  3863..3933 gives 1.36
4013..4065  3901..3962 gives 1.74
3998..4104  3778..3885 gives 1.79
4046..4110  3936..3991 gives 1.65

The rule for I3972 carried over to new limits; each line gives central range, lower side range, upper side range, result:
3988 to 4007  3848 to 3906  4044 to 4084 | -2.75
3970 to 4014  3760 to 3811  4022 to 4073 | 2.15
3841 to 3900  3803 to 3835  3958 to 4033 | 0.49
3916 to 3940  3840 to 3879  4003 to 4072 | 9.60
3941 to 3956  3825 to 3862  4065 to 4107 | 1.27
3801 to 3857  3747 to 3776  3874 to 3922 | 8.84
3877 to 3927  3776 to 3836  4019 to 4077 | 6.11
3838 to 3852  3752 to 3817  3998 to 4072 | 3.43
